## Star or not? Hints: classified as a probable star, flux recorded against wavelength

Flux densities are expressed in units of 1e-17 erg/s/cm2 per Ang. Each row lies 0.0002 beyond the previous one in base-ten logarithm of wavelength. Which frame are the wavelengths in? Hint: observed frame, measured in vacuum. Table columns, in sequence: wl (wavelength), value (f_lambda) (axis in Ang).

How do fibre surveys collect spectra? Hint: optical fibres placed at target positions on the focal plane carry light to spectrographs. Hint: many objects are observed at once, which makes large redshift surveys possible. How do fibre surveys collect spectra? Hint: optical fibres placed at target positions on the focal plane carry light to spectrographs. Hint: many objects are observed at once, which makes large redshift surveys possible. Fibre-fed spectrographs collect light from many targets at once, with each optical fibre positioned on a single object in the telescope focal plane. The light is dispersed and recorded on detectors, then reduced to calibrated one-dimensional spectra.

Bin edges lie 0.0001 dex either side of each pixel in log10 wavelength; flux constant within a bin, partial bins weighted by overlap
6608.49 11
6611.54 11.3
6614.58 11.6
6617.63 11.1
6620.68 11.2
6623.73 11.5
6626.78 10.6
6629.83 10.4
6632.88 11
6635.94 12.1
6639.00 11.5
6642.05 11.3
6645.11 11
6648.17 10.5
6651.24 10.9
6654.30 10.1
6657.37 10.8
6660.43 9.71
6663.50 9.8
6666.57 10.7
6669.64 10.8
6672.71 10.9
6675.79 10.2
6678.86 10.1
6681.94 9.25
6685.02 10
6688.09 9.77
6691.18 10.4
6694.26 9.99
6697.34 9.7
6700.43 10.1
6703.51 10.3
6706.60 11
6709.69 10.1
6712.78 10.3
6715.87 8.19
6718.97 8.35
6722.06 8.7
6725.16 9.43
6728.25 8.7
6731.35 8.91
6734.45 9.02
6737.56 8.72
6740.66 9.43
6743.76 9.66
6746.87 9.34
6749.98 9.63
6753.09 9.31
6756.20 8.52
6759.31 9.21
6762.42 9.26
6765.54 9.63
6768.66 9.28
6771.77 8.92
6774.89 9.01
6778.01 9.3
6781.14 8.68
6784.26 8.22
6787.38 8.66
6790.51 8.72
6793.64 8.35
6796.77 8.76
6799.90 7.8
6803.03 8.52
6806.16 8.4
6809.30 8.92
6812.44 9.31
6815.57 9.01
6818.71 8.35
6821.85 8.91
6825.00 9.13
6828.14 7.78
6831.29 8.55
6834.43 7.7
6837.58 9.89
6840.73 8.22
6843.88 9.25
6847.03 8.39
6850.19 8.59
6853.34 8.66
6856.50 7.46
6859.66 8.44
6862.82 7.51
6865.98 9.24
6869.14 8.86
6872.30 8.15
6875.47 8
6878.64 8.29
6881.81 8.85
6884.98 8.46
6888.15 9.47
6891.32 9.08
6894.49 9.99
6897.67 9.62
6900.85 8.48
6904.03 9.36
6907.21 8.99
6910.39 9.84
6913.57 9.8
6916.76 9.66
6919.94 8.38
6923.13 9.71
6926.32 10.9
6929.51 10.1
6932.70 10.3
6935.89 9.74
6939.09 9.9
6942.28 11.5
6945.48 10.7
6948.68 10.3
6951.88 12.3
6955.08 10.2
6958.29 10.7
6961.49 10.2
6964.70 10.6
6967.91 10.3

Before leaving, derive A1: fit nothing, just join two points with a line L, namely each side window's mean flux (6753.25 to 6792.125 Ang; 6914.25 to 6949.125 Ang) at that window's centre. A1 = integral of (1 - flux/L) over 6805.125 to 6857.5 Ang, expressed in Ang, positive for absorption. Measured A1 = 4.2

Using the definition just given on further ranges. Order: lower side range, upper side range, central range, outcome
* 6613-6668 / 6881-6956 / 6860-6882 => 3.6 Ang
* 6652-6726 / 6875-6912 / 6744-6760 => 0.7 Ang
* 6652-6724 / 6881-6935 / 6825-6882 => 6.9 Ang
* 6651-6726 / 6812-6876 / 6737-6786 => 0.8 Ang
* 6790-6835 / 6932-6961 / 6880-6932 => 3.0 Ang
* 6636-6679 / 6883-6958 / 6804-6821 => 2.3 Ang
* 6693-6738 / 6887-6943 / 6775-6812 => 3.6 Ang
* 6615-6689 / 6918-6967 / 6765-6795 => 4.8 Ang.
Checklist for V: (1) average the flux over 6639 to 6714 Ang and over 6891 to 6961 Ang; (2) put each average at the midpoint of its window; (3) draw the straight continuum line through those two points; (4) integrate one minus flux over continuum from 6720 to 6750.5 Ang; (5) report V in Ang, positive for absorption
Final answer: 3.39 Ang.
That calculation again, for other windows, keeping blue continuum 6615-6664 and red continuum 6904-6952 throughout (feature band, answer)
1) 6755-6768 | 1.7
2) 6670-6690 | 1.3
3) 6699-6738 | 4.6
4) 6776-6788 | 2.0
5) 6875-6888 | 2.1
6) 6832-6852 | 3.2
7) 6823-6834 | 2.0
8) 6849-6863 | 2.8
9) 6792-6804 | 2.4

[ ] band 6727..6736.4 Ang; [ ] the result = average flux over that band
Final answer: 8.87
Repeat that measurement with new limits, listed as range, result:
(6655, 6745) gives 9.76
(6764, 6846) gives 8.74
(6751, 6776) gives 9.16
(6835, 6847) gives 8.91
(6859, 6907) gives 8.8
